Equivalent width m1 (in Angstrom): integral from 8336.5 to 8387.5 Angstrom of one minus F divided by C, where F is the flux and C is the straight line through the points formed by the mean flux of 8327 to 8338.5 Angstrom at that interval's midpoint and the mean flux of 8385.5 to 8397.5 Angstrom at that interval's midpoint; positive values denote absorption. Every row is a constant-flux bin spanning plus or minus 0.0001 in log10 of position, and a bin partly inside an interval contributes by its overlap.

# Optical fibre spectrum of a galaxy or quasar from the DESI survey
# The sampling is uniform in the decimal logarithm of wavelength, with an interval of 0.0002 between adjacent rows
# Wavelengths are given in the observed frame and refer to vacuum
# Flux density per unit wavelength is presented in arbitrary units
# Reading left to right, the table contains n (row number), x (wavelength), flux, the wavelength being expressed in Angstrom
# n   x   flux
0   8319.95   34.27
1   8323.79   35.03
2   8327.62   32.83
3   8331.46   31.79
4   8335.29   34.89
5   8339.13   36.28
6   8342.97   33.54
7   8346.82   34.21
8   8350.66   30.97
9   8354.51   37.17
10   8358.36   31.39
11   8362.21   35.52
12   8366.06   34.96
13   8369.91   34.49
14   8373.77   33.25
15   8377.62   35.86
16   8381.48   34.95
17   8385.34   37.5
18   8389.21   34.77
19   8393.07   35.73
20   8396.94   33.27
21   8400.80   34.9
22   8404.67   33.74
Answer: -0.4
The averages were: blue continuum 33.6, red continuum 35.1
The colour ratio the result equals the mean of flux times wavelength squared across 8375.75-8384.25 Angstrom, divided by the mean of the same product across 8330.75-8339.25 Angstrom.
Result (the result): 1.0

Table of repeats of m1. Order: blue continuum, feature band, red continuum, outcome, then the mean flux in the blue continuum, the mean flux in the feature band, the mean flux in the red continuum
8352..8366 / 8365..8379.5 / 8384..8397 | 0.14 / 34.6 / 34.6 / 35.5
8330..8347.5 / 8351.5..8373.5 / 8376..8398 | 0.24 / 34.2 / 34.4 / 35.4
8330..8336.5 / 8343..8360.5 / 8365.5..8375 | 0.15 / 33.3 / 33.5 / 34.2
